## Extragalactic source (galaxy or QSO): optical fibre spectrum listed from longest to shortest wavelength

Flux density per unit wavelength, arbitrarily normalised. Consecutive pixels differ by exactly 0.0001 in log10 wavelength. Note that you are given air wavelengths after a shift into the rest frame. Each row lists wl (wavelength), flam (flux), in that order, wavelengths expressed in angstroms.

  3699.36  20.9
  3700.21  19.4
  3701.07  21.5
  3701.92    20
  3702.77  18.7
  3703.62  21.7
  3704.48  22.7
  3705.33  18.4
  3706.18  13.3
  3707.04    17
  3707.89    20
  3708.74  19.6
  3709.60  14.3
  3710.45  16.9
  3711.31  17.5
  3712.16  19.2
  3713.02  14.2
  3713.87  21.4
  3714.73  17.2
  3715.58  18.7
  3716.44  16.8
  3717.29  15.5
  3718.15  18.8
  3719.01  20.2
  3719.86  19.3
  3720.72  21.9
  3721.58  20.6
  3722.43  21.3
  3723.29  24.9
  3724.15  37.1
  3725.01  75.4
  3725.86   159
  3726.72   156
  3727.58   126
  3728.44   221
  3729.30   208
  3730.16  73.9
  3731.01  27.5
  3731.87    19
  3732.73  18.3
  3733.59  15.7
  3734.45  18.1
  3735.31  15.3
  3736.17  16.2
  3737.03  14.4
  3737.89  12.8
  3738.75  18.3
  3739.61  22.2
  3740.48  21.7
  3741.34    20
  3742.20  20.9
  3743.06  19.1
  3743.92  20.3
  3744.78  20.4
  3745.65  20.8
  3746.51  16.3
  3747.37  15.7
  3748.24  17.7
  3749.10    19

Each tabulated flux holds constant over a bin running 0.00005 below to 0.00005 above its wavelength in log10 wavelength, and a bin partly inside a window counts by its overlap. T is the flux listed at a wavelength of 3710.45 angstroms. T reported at 16.9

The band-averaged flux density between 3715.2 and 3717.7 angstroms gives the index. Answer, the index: 17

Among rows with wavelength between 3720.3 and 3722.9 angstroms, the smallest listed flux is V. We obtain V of 20.6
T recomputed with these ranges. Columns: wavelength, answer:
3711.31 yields 17.5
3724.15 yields 37.1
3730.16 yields 73.9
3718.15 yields 18.8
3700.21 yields 19.4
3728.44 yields 221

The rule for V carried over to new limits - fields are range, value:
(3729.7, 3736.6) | 15.3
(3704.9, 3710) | 13.3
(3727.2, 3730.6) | 73.9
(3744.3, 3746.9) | 16.3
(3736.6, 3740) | 12.8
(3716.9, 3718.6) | 15.5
